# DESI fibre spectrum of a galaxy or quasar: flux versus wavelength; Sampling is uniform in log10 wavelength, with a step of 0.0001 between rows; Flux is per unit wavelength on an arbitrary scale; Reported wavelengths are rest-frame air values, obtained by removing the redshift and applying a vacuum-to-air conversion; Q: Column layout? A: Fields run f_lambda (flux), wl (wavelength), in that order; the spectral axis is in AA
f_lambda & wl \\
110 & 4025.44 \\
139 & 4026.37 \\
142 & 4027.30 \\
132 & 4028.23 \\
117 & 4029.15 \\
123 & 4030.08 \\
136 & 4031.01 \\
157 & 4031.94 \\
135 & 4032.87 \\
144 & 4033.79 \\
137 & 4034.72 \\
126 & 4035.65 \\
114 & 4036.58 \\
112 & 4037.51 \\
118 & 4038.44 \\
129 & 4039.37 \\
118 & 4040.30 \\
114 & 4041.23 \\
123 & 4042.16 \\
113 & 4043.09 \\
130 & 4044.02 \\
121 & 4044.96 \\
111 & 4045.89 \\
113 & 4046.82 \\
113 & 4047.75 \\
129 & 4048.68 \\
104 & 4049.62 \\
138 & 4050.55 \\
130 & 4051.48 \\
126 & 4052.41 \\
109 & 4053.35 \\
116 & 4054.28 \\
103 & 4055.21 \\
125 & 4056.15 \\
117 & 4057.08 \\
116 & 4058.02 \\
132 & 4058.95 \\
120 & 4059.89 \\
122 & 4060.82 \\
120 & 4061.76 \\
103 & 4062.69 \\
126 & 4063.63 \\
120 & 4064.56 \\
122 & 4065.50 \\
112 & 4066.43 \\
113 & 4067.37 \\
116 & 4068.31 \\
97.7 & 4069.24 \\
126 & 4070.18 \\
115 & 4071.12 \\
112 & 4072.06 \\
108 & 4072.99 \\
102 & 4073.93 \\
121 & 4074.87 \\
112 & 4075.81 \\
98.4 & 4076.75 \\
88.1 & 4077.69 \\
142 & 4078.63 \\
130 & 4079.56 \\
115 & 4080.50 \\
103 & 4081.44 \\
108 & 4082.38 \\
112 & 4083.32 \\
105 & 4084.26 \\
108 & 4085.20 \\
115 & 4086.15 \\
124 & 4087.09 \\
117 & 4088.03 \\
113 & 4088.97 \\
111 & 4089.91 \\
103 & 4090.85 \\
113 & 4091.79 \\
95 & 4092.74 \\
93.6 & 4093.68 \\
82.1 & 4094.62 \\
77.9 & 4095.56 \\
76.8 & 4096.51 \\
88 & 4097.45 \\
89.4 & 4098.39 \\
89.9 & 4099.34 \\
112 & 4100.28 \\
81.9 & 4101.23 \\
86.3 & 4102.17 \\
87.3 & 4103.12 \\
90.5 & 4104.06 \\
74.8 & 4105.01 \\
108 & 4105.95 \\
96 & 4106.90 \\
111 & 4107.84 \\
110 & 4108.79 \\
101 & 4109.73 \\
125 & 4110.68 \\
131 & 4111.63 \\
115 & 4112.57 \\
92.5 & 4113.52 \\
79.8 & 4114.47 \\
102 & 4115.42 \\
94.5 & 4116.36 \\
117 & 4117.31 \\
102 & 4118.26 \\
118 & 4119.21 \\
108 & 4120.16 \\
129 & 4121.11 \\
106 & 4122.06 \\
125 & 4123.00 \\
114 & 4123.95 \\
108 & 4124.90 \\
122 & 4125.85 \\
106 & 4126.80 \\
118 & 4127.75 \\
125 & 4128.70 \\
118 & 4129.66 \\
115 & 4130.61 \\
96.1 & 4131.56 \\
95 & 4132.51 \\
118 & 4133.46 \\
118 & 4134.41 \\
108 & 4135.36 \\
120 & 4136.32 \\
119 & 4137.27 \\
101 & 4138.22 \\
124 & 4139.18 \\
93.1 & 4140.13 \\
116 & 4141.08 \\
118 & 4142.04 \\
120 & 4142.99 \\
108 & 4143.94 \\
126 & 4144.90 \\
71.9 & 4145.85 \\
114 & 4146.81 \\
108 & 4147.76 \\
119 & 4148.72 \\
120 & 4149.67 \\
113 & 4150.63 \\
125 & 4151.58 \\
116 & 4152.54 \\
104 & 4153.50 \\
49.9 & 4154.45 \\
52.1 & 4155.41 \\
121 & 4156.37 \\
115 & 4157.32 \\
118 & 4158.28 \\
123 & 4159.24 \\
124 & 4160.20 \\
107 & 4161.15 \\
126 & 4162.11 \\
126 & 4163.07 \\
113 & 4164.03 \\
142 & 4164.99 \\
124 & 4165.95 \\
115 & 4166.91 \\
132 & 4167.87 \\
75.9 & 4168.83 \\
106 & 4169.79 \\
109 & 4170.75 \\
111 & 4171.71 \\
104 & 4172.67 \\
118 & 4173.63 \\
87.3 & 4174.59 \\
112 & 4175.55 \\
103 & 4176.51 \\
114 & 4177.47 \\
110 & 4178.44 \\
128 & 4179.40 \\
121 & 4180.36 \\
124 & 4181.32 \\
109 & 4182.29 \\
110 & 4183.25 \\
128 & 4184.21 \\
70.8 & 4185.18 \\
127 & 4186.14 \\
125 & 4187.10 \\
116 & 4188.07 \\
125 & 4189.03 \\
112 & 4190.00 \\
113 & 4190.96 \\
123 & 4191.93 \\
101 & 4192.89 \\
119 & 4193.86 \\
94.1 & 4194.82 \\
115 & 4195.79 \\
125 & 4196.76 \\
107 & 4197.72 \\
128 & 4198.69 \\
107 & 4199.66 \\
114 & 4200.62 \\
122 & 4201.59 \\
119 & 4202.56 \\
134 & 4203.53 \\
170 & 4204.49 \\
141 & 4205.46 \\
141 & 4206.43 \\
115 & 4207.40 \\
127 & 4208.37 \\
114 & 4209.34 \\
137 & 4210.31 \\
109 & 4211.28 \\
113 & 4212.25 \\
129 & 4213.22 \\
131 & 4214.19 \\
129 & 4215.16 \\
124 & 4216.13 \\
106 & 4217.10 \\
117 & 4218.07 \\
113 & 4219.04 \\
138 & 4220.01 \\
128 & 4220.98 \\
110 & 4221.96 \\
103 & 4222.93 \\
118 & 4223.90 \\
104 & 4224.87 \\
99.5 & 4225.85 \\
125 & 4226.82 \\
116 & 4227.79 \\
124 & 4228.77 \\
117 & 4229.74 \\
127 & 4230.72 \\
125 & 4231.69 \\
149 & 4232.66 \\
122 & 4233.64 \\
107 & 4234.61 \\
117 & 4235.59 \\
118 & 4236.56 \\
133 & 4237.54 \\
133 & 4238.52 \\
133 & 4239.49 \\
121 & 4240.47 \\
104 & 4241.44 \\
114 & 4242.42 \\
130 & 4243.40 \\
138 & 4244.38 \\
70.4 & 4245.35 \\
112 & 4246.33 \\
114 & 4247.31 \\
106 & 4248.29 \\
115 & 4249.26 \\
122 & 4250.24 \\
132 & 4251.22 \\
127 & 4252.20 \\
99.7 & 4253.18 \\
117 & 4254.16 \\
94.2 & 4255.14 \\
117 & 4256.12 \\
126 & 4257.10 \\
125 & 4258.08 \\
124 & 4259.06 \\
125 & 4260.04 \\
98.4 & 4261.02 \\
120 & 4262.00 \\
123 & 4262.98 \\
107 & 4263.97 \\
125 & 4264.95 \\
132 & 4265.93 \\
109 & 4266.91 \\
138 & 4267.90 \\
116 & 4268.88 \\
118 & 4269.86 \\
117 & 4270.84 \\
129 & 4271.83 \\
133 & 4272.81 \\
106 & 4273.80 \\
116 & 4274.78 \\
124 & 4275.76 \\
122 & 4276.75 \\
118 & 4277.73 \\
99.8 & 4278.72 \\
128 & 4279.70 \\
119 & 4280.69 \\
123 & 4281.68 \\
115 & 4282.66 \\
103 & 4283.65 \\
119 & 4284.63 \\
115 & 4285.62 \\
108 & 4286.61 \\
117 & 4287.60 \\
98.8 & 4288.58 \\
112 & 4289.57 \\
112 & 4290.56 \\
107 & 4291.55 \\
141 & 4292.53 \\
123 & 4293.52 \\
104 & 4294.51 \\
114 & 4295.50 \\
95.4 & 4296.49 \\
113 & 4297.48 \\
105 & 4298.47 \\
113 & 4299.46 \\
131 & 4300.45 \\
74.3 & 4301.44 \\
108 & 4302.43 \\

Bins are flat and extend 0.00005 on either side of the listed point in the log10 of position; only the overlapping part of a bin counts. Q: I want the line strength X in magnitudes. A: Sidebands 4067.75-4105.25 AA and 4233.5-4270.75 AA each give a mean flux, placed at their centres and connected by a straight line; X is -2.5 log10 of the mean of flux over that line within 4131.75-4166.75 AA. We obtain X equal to -0.023 mag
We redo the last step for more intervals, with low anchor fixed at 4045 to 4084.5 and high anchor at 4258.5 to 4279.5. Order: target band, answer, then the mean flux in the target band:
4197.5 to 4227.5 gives -0.03 mag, 122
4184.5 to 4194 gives 0.04 mag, 113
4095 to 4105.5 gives 0.32 mag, 86.8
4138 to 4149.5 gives 0.06 mag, 110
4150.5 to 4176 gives 0.07 mag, 110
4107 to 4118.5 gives 0.10 mag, 107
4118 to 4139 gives 0.03 mag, 113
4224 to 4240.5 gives -0.03 mag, 122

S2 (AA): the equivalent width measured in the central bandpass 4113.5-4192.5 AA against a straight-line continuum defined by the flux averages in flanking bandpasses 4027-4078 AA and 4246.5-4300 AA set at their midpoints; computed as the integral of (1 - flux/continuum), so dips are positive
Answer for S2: 4.43 AA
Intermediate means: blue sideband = 120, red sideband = 116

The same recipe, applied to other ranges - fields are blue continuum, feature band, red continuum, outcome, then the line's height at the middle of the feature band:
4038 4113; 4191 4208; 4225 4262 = -0.83 AA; 116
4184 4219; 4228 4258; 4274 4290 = -0.39 AA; 117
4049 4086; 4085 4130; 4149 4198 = 3.80 AA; 114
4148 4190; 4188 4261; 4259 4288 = -2.68 AA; 115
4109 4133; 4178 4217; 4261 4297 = -2.26 AA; 113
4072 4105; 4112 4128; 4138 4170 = -0.39 AA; 107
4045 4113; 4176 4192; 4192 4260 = 0.24 AA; 117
